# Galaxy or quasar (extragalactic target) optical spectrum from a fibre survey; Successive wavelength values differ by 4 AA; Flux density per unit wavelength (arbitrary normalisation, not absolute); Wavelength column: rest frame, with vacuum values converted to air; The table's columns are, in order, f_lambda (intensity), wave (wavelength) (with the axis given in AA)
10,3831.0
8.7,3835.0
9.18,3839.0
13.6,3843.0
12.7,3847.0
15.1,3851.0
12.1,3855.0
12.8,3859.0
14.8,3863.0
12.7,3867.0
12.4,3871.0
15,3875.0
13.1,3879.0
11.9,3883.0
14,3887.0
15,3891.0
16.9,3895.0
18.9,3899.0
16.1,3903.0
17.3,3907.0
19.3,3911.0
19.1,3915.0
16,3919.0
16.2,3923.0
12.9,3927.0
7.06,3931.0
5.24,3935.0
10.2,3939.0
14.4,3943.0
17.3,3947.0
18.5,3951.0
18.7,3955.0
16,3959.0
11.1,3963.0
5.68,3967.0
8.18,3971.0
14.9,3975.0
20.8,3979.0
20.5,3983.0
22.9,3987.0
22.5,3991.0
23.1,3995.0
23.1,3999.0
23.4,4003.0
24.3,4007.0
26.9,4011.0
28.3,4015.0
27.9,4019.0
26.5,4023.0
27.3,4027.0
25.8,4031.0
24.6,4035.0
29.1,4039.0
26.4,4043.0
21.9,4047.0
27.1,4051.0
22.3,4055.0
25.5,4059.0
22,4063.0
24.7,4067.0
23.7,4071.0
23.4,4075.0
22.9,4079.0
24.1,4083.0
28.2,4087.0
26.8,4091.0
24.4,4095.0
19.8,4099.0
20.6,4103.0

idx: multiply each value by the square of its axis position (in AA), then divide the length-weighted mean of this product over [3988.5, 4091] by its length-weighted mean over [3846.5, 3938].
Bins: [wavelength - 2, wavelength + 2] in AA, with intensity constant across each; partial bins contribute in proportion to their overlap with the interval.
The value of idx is 1.90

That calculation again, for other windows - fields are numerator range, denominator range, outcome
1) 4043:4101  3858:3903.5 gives 1.84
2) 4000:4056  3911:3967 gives 1.94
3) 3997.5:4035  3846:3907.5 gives 1.93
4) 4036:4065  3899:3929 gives 1.58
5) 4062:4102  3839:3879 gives 2.03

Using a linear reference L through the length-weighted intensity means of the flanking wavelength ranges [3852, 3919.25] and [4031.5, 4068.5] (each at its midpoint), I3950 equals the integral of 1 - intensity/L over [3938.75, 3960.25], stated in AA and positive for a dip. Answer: 3.0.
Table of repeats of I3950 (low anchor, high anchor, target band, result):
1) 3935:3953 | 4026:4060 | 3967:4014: -1.9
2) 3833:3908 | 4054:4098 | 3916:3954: 8.2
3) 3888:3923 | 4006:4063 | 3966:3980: 6.1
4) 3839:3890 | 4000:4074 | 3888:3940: 5.5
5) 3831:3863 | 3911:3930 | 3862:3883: 0.0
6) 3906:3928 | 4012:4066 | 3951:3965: 2.9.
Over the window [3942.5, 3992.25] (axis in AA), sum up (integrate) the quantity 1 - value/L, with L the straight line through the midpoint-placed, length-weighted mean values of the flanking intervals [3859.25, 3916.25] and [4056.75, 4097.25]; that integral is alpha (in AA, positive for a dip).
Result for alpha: 7.8 AA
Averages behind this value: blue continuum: 15.3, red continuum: 24.5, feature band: 16.2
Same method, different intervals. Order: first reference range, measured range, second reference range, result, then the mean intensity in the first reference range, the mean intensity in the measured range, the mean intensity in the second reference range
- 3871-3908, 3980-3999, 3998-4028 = 1.34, 15.1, 22.3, 26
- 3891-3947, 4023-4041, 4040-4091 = -3.55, 14.7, 26.7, 24.5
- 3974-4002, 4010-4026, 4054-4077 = -3.69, 21.4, 27.4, 23.7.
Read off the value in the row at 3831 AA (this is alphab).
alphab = 10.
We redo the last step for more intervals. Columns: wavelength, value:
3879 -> 13.1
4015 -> 28.3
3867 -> 12.7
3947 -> 17.3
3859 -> 12.8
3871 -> 12.4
